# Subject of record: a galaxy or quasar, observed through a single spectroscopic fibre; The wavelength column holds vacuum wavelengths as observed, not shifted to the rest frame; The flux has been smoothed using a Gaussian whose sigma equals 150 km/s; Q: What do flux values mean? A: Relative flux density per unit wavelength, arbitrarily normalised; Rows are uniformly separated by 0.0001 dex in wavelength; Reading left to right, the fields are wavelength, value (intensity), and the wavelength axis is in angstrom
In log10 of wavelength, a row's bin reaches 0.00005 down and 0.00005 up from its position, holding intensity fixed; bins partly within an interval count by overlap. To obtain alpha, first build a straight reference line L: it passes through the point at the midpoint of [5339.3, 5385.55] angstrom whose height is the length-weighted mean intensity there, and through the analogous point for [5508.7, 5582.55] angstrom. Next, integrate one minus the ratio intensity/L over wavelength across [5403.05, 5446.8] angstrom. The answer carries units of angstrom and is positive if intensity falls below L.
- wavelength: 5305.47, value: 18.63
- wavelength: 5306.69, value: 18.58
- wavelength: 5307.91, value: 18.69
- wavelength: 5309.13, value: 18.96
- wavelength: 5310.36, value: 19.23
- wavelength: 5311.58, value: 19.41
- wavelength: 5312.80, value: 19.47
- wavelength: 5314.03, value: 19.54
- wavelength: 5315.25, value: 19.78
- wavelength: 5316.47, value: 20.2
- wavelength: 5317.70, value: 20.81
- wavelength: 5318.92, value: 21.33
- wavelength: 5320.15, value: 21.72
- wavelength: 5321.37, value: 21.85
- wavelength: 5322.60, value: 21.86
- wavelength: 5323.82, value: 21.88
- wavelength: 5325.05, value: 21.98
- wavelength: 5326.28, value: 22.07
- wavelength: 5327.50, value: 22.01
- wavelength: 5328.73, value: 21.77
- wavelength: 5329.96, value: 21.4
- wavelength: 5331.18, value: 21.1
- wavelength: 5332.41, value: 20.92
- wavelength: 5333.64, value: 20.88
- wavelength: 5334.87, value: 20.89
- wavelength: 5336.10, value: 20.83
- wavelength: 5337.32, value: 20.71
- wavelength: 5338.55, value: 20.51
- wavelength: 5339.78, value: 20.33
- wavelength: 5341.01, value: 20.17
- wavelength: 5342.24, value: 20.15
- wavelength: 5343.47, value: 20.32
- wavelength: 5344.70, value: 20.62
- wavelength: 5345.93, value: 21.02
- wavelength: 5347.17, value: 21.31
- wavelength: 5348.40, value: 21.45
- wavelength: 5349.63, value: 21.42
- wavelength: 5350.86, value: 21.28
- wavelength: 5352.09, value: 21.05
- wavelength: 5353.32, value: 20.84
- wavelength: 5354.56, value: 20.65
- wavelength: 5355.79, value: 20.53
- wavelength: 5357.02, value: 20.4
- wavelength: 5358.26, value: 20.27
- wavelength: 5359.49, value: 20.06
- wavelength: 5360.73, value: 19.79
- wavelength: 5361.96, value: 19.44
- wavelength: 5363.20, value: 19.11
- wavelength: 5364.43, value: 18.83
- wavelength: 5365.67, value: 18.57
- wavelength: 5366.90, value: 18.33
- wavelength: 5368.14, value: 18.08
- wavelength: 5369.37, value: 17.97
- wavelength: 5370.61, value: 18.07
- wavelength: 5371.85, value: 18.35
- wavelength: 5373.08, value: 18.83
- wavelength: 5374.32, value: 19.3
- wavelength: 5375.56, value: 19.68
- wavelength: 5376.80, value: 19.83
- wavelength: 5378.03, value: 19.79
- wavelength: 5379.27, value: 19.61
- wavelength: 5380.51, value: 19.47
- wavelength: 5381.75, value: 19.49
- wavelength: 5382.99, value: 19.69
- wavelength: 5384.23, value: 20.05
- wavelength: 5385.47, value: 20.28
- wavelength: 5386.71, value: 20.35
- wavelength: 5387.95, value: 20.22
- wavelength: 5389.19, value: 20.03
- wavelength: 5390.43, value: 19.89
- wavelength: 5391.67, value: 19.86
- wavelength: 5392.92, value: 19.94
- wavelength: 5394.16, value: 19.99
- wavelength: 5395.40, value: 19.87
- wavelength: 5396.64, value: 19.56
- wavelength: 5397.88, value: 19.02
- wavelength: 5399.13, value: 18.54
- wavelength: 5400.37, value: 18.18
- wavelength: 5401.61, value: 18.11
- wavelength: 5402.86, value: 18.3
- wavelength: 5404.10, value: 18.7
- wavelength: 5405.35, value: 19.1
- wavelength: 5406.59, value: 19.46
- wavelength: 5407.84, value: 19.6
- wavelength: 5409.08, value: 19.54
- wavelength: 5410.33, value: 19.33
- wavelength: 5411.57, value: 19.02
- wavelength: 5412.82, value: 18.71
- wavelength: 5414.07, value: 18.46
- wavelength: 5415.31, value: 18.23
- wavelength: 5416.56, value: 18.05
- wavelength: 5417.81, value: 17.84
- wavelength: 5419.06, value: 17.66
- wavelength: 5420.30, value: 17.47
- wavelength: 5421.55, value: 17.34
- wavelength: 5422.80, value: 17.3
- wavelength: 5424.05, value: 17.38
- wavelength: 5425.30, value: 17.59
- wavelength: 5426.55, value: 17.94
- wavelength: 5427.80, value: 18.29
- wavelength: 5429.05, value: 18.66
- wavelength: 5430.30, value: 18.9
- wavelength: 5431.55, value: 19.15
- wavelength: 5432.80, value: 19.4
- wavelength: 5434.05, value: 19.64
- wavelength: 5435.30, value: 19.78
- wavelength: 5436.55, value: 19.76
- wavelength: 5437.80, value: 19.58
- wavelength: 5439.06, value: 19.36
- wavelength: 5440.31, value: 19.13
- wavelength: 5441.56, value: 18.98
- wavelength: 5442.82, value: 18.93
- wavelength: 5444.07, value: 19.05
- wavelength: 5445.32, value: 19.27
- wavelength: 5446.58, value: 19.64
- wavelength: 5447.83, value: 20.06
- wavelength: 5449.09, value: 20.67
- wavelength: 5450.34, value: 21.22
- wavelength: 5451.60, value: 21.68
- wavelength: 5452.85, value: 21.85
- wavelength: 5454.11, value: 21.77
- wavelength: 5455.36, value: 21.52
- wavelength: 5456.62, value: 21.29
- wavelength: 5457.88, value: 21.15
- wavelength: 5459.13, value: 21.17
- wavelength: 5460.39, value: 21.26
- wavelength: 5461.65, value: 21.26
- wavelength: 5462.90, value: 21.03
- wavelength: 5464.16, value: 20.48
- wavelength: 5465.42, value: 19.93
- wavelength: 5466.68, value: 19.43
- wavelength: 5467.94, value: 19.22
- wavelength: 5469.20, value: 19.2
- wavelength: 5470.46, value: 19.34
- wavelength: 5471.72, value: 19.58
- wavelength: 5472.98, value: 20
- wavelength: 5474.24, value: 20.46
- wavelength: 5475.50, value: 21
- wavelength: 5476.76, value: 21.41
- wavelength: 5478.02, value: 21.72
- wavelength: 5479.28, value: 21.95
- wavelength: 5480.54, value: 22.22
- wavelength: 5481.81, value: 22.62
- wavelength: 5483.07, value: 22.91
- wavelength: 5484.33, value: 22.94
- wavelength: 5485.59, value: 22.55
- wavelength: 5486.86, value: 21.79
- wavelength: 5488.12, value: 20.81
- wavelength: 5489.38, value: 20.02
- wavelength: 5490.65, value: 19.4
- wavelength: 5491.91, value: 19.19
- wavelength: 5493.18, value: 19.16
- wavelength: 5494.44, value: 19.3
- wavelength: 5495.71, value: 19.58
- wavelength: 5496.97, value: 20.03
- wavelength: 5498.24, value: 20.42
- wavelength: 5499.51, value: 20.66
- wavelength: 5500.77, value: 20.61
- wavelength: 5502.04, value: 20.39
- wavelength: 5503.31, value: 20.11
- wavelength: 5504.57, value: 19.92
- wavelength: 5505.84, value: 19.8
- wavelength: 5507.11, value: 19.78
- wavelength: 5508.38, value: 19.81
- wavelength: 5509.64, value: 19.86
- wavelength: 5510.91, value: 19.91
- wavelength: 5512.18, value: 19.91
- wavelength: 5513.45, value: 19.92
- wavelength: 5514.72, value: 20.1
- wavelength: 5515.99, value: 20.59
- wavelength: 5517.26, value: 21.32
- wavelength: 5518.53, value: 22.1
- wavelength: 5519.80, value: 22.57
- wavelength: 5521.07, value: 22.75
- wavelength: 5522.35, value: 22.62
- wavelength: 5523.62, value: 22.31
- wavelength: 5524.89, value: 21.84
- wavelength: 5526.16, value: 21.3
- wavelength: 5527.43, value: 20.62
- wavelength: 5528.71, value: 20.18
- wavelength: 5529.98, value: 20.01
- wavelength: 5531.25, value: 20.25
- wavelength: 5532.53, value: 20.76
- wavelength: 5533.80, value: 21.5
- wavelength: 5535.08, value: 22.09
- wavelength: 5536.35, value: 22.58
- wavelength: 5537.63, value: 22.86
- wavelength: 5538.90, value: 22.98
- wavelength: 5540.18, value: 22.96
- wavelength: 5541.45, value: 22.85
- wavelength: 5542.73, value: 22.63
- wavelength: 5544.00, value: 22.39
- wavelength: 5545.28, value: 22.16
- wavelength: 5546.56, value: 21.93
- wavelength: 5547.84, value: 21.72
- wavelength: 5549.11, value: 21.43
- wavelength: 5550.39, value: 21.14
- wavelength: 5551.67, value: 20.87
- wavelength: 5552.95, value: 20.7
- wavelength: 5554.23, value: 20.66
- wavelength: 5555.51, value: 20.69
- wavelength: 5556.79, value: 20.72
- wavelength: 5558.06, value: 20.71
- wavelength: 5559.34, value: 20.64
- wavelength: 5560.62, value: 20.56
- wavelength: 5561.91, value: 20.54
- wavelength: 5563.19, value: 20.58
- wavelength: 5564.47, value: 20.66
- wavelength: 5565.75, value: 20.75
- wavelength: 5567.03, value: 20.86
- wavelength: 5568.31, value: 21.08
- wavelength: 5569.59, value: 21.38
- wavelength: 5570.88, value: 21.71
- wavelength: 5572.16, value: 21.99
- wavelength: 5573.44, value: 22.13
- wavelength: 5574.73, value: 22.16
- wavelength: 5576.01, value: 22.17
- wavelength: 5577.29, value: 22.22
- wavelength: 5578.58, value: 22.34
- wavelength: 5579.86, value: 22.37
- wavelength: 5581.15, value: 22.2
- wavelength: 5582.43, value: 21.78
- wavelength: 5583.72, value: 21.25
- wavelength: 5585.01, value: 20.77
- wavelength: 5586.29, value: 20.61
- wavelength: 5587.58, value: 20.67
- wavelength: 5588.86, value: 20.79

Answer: 3.5 angstrom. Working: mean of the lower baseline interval 19.8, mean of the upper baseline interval 21.4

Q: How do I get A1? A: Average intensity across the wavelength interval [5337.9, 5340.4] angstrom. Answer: 20.4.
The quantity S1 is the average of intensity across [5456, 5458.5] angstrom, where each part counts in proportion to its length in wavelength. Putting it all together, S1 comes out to 21.2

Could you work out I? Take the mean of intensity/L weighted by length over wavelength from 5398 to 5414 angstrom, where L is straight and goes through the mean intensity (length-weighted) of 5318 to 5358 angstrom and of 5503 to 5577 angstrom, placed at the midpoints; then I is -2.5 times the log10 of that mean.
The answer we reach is 0.12 mag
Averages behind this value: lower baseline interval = 21.1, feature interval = 18.9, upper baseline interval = 21.2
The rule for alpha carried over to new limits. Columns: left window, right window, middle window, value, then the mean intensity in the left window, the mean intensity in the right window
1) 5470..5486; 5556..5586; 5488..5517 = 2.0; 21.5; 21.4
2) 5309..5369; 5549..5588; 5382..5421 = 3.0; 20.5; 21.2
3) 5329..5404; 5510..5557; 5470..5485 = -0.3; 19.9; 21.5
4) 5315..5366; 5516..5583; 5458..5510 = 1.9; 20.8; 21.6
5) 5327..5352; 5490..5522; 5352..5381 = 2.0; 21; 20.3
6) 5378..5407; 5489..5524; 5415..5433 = 1.5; 19.5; 20.4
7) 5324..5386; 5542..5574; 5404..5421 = 1.5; 20.2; 21.2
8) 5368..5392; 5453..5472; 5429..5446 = 0.8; 19.5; 20.6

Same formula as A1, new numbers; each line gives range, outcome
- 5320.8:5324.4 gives 21.9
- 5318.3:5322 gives 21.6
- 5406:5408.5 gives 19.5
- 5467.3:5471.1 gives 19.2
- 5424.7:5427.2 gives 17.8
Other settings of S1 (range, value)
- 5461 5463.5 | 21.2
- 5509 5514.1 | 19.9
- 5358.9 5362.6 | 19.7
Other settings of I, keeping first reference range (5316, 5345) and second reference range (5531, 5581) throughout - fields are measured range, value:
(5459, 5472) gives 0.065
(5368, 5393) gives 0.092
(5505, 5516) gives 0.081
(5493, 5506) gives 0.074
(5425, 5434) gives 0.144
